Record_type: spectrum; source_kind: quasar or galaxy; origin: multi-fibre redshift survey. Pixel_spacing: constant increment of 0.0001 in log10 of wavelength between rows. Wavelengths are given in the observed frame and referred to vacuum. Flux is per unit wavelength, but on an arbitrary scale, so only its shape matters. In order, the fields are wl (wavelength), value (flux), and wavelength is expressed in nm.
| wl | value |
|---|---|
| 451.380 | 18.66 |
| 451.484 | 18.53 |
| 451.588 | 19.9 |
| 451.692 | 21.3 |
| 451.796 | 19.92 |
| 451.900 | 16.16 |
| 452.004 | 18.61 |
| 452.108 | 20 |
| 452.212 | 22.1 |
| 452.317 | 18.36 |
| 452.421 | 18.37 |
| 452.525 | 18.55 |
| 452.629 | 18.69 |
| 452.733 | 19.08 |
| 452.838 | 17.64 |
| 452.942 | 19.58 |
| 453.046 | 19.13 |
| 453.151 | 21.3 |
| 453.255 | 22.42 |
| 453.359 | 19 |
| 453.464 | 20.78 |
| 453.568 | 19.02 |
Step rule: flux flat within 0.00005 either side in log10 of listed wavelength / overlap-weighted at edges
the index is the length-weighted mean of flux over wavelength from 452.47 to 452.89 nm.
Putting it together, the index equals 18.5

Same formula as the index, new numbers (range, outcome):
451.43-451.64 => 19.2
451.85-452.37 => 19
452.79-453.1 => 18.8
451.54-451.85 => 20.4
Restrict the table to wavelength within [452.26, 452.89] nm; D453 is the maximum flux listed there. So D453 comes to 19.08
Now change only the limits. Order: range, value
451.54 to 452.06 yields 21.3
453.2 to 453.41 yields 22.42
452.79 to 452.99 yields 19.58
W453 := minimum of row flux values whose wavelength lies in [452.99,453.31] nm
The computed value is 19.13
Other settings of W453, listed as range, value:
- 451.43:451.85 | 18.53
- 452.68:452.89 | 17.64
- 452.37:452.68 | 18.37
